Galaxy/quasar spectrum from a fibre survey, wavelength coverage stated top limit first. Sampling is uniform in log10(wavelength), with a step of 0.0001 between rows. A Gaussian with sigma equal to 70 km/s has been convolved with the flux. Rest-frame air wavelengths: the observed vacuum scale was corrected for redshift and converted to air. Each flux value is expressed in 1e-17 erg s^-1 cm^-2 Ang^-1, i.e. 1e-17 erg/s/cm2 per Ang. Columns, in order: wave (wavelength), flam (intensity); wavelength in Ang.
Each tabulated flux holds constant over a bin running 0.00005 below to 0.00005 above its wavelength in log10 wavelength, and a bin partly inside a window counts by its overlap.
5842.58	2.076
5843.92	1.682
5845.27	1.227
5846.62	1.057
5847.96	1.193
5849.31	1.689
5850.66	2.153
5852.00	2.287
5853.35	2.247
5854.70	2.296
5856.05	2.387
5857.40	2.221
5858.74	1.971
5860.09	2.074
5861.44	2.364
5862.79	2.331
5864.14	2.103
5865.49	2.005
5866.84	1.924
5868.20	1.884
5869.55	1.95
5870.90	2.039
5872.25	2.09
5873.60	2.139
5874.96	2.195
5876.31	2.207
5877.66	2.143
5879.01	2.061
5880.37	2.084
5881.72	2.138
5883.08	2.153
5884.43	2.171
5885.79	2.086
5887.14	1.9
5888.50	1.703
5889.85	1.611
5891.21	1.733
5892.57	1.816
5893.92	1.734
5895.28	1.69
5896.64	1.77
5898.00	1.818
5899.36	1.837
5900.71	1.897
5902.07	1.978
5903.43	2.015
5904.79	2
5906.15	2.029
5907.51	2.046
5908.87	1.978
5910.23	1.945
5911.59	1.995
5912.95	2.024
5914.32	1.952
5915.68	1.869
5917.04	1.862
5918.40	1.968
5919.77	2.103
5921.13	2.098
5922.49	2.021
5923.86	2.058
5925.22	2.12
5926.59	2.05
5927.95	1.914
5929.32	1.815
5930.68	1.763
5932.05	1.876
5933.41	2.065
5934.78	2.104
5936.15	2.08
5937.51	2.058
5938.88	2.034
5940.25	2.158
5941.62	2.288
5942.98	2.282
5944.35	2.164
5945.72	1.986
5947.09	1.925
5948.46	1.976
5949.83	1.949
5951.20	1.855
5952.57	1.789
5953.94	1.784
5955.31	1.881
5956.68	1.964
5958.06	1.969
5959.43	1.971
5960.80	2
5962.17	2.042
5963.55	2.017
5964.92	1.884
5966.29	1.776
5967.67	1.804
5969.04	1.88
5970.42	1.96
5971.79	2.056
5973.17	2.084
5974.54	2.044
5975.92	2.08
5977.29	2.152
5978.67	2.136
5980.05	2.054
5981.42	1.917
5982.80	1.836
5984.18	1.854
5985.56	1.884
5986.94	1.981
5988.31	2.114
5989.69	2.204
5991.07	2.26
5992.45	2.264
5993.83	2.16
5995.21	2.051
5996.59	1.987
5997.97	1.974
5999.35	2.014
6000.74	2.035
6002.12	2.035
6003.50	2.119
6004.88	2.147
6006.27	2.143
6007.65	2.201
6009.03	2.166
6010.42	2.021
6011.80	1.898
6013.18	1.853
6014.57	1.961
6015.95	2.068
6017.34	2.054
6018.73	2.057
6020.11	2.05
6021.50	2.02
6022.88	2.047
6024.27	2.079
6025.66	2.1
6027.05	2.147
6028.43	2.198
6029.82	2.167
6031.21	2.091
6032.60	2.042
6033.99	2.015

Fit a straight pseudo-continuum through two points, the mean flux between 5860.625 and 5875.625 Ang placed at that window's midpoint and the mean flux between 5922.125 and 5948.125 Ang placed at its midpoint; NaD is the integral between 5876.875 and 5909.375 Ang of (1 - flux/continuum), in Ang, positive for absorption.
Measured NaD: 2.17 Ang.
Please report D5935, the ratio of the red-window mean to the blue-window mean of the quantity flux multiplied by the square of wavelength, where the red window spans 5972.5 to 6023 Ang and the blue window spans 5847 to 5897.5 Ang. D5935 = 1.07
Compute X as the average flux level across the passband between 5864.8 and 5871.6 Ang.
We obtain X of 1.96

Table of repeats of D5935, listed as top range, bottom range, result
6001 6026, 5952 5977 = 1.07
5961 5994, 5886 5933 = 1.08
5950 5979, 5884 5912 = 1.06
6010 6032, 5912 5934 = 1.08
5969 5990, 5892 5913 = 1.08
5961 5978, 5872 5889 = 0.98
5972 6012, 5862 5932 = 1.08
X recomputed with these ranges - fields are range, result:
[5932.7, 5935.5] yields 2.08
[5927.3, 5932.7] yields 1.84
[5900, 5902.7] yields 1.94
